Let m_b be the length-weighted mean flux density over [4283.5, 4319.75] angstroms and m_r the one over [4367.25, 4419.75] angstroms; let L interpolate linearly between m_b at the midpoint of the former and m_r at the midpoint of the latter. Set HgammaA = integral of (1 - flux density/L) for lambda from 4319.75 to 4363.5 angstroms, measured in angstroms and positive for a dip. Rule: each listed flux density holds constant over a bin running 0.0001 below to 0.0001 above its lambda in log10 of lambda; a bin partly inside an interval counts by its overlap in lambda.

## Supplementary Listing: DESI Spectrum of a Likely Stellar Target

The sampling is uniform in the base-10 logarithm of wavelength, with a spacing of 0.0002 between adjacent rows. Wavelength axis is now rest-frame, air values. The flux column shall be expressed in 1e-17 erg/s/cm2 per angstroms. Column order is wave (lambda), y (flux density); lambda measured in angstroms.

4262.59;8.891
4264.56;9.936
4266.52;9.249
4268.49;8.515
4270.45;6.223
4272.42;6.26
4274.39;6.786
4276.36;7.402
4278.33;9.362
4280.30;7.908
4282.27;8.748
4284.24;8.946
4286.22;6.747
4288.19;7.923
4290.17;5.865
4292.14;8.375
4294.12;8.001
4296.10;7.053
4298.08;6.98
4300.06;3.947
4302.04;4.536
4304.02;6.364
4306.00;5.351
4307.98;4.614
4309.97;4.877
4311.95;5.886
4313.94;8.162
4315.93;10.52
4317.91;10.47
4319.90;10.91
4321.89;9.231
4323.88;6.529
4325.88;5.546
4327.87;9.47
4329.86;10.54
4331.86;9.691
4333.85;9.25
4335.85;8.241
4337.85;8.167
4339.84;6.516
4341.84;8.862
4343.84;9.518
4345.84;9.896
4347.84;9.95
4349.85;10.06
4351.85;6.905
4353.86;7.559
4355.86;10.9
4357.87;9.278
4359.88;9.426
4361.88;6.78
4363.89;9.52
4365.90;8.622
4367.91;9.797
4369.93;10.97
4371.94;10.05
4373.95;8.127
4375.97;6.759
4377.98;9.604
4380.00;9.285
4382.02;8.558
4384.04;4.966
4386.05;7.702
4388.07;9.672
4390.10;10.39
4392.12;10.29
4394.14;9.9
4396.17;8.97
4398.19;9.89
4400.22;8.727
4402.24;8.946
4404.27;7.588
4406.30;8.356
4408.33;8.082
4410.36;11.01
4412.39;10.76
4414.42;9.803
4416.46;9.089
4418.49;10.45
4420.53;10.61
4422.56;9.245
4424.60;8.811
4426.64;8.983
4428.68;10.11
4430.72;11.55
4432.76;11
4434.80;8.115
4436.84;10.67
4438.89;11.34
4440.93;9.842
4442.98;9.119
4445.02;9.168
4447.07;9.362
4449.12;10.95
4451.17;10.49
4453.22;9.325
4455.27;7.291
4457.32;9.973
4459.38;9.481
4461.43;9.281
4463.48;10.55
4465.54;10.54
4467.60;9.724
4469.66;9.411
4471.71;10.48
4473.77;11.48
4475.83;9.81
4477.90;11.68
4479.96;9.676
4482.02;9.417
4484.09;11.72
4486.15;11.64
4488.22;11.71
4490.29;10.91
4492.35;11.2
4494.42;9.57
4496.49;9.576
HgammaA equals -4.5 angstroms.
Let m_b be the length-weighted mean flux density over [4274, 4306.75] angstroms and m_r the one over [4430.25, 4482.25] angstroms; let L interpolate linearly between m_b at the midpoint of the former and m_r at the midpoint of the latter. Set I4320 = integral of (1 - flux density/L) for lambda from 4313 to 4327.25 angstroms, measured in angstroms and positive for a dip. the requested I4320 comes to -2.2 angstroms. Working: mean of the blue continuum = 7.09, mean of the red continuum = 9.98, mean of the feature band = 8.79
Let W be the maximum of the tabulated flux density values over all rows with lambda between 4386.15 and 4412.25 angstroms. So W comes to 11.01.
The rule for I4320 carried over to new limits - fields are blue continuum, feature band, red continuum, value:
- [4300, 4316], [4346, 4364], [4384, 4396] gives -2.80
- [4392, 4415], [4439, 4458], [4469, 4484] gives 0.75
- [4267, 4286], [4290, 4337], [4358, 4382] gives 4.15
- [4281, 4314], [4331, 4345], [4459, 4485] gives -2.23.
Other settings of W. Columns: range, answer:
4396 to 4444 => 11.55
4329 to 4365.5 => 10.9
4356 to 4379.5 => 10.97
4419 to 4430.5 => 10.61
